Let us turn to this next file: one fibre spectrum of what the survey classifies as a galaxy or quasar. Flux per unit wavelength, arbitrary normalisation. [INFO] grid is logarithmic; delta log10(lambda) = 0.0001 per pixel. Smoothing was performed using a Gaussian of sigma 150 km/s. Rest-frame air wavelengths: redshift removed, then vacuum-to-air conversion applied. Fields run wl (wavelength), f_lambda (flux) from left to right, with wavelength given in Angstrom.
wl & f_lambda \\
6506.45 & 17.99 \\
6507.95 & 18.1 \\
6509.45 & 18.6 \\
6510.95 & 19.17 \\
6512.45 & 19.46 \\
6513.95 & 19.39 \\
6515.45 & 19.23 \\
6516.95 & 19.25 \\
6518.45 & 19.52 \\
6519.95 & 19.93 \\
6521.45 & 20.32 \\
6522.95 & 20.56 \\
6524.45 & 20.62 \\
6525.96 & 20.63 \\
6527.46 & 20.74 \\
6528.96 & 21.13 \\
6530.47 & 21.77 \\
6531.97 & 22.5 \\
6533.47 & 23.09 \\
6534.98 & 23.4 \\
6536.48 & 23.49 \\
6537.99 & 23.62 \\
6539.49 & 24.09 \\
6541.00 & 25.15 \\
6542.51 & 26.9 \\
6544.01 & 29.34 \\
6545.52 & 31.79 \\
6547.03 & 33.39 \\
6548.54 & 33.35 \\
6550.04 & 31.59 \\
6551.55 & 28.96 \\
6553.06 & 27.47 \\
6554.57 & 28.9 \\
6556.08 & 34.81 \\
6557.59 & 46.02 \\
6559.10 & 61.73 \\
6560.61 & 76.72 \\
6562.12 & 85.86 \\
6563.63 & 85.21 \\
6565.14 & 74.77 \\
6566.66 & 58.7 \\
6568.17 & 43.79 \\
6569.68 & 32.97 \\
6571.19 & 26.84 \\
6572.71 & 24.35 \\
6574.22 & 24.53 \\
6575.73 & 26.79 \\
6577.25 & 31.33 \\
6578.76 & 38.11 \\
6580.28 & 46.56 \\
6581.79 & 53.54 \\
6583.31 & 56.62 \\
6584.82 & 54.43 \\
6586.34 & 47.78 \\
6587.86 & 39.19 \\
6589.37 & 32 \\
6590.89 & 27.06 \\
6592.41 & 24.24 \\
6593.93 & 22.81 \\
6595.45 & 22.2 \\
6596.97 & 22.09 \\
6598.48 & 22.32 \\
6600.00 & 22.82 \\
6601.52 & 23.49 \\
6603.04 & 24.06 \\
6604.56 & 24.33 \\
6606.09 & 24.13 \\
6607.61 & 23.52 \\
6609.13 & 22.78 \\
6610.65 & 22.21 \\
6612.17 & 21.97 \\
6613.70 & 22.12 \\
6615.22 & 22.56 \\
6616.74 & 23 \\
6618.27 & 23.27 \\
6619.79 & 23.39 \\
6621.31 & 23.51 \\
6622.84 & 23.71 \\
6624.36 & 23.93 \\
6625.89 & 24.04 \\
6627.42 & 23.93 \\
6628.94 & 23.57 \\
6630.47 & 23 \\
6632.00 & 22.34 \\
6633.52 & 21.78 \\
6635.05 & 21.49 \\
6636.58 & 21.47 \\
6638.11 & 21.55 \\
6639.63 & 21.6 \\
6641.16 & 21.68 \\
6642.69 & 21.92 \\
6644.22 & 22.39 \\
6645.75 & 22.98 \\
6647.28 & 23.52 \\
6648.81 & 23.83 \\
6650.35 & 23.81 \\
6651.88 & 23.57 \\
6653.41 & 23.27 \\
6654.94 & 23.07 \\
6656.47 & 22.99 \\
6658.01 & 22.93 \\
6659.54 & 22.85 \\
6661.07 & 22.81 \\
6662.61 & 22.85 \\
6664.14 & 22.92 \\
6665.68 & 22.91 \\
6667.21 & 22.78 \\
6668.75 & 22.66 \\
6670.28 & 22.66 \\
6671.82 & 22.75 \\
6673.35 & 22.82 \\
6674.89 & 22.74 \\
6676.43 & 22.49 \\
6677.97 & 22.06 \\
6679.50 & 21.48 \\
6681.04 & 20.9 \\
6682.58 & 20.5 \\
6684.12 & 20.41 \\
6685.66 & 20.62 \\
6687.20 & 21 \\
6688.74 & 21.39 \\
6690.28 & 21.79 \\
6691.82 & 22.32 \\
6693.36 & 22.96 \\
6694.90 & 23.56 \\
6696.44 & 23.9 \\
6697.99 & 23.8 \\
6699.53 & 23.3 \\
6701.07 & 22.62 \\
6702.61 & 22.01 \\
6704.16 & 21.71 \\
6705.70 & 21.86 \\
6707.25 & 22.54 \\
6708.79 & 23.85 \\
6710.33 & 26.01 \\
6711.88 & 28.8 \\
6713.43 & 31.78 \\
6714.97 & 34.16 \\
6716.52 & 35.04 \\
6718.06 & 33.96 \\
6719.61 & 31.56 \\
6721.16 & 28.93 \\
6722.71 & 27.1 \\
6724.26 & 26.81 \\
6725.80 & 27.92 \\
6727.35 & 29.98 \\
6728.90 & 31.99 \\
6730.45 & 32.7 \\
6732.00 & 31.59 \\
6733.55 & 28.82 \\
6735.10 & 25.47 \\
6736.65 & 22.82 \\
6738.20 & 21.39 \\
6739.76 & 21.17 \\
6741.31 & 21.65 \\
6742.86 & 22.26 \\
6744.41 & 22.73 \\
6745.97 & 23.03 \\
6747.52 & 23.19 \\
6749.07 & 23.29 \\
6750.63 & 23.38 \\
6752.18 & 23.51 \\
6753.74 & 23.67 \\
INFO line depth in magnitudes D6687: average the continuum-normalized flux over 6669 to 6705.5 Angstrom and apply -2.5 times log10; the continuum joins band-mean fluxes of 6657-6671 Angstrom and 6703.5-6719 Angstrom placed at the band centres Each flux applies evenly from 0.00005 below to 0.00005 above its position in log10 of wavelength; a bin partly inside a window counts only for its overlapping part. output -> 0.146 mag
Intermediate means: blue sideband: 22.8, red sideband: 28.1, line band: 22.2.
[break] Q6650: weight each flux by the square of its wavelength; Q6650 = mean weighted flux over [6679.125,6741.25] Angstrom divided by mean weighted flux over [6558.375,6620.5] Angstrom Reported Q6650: 0.73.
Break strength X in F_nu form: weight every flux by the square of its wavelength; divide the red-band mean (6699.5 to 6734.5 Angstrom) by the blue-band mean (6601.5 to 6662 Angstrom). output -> 1.3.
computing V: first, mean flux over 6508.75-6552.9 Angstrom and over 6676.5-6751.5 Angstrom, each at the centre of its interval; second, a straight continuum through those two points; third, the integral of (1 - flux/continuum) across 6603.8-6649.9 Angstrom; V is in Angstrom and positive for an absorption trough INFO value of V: 2.8 Angstrom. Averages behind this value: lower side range 23.6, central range 22.9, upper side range 25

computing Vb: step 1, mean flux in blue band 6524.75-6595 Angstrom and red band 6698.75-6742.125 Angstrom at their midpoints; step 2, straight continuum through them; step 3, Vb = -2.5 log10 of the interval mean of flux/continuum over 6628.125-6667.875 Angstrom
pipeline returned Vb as 0.35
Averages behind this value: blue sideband 36.8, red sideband 27.1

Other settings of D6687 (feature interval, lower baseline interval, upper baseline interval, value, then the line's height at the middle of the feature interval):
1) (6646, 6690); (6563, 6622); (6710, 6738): 0.35 mag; 31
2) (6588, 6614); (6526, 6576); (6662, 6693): 0.26 mag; 30.7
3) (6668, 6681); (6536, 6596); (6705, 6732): 0.39 mag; 32.1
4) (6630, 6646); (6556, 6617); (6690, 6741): 0.44 mag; 32.9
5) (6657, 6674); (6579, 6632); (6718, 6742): 0.22 mag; 27.9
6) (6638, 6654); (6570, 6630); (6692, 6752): 0.20 mag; 27.5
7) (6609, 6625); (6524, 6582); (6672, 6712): 0.29 mag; 29.9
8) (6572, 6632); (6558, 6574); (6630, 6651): 0.36 mag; 39.6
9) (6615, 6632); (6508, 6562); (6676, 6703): 0.05 mag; 24.6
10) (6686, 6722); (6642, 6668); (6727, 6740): 0.01 mag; 25.8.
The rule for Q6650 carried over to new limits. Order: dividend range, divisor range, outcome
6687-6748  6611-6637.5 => 1.16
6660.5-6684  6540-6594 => 0.56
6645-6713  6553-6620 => 0.65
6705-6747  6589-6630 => 1.20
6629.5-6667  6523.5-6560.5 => 0.80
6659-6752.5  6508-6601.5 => 0.79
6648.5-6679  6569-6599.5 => 0.70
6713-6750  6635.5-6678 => 1.23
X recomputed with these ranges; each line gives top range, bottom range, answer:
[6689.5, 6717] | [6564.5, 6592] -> 0.64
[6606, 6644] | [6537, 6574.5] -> 0.57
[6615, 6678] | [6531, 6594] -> 0.61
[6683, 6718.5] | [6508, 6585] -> 0.77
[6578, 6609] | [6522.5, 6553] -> 1.29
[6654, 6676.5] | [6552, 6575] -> 0.48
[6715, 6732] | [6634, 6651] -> 1.41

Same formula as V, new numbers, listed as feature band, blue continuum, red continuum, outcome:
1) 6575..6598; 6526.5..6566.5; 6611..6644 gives -4.5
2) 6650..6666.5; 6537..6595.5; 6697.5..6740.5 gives 4.7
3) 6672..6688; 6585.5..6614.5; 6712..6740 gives 3.7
